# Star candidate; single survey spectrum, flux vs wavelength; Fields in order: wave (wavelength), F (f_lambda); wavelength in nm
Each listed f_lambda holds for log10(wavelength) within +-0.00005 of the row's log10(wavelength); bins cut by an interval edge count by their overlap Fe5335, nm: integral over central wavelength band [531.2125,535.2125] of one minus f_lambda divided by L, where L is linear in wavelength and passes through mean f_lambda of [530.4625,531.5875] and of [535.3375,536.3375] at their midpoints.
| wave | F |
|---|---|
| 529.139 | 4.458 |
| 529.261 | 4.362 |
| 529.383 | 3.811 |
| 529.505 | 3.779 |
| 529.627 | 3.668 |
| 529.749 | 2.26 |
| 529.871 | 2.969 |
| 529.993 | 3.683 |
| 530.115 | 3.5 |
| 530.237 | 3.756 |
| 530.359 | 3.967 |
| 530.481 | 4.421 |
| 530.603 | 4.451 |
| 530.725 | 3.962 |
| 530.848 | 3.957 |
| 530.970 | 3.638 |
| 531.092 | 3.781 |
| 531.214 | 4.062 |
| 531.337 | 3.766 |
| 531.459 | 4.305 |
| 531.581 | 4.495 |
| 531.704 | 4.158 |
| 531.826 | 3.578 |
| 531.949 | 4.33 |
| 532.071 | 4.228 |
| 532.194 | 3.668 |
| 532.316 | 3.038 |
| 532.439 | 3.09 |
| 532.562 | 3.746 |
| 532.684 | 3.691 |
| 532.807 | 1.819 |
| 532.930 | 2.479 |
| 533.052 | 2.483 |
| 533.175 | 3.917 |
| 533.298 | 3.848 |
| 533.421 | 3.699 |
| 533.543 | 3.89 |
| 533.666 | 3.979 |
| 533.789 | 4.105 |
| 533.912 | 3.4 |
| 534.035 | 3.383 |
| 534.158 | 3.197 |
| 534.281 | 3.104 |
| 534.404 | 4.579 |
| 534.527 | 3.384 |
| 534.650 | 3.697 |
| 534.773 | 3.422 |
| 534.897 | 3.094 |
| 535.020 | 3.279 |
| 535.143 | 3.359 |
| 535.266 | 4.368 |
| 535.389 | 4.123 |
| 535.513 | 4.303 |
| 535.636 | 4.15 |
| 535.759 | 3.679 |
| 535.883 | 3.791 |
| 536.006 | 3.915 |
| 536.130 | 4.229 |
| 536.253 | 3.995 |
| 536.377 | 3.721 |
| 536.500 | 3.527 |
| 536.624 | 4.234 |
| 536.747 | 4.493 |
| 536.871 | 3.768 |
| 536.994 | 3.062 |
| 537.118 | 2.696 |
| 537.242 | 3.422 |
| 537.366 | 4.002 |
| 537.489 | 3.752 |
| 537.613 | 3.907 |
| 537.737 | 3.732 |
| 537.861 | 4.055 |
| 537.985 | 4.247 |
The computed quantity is 0.45 nm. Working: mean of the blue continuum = 4.05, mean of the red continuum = 4.01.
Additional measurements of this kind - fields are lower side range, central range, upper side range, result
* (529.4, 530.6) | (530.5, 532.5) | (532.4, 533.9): -0.23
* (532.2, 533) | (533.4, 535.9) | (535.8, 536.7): -0.14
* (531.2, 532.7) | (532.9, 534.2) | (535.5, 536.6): 0.12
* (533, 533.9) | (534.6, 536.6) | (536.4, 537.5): -0.07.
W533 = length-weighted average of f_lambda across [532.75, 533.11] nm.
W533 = 2.27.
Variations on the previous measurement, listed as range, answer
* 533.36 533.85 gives 3.92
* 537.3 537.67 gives 3.88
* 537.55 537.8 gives 3.81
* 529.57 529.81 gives 2.95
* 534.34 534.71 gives 3.88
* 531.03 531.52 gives 3.98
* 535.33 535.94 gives 4.01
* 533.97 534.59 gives 3.53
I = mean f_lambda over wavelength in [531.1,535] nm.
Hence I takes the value 3.6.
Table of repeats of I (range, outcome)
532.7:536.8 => 3.66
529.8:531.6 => 3.89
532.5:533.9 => 3.42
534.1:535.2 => 3.46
